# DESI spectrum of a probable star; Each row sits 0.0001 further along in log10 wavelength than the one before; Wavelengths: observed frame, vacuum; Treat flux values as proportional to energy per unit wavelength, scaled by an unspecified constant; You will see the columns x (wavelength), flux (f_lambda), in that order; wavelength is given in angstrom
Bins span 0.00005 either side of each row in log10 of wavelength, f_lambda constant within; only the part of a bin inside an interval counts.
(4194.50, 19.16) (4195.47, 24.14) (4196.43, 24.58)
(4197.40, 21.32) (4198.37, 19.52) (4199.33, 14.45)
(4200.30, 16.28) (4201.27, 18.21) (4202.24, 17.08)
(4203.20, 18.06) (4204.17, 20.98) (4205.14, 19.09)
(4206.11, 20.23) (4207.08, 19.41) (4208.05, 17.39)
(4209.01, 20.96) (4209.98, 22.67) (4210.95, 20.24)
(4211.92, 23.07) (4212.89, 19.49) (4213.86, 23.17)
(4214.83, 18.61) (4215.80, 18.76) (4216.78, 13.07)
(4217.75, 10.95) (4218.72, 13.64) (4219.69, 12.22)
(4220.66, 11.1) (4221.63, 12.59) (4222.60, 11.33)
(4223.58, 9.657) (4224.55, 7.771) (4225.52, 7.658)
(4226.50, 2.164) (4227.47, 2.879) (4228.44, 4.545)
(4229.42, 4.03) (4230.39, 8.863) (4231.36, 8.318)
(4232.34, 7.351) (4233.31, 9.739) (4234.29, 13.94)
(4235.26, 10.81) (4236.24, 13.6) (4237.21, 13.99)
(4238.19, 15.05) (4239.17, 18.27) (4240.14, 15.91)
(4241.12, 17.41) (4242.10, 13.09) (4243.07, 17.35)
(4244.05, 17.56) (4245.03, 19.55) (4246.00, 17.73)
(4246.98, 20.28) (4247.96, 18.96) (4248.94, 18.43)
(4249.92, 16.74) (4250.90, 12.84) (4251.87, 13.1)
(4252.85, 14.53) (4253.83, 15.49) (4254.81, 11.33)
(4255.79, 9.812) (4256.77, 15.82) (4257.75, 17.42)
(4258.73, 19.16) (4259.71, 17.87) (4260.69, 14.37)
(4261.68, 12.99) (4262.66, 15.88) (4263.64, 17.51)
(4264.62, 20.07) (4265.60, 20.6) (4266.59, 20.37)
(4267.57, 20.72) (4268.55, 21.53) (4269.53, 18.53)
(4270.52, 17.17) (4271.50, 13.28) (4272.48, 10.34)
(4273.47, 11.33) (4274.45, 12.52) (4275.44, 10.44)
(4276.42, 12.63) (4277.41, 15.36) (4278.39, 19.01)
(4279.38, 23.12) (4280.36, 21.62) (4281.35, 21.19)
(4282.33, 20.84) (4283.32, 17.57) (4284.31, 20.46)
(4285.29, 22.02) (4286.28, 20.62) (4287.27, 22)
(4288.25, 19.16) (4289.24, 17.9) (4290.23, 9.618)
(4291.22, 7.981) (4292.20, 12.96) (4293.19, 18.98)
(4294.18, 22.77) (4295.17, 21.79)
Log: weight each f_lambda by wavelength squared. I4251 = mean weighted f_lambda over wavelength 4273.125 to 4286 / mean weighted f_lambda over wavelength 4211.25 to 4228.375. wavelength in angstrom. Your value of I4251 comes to 1.4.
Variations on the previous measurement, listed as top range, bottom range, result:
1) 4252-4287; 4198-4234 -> 1.23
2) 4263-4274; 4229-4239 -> 1.62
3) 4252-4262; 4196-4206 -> 0.80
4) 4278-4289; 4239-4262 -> 1.30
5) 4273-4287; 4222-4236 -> 2.30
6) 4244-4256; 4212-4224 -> 1.09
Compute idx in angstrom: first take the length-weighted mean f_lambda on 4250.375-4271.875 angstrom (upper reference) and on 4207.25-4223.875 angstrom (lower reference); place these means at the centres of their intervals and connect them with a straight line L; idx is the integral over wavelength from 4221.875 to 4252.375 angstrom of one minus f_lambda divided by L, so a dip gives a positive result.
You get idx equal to 7.2 angstrom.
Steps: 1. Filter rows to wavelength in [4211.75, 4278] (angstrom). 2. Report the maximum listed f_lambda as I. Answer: 23.17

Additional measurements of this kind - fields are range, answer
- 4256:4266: 20.6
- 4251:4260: 19.16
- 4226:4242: 18.27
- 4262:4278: 21.53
